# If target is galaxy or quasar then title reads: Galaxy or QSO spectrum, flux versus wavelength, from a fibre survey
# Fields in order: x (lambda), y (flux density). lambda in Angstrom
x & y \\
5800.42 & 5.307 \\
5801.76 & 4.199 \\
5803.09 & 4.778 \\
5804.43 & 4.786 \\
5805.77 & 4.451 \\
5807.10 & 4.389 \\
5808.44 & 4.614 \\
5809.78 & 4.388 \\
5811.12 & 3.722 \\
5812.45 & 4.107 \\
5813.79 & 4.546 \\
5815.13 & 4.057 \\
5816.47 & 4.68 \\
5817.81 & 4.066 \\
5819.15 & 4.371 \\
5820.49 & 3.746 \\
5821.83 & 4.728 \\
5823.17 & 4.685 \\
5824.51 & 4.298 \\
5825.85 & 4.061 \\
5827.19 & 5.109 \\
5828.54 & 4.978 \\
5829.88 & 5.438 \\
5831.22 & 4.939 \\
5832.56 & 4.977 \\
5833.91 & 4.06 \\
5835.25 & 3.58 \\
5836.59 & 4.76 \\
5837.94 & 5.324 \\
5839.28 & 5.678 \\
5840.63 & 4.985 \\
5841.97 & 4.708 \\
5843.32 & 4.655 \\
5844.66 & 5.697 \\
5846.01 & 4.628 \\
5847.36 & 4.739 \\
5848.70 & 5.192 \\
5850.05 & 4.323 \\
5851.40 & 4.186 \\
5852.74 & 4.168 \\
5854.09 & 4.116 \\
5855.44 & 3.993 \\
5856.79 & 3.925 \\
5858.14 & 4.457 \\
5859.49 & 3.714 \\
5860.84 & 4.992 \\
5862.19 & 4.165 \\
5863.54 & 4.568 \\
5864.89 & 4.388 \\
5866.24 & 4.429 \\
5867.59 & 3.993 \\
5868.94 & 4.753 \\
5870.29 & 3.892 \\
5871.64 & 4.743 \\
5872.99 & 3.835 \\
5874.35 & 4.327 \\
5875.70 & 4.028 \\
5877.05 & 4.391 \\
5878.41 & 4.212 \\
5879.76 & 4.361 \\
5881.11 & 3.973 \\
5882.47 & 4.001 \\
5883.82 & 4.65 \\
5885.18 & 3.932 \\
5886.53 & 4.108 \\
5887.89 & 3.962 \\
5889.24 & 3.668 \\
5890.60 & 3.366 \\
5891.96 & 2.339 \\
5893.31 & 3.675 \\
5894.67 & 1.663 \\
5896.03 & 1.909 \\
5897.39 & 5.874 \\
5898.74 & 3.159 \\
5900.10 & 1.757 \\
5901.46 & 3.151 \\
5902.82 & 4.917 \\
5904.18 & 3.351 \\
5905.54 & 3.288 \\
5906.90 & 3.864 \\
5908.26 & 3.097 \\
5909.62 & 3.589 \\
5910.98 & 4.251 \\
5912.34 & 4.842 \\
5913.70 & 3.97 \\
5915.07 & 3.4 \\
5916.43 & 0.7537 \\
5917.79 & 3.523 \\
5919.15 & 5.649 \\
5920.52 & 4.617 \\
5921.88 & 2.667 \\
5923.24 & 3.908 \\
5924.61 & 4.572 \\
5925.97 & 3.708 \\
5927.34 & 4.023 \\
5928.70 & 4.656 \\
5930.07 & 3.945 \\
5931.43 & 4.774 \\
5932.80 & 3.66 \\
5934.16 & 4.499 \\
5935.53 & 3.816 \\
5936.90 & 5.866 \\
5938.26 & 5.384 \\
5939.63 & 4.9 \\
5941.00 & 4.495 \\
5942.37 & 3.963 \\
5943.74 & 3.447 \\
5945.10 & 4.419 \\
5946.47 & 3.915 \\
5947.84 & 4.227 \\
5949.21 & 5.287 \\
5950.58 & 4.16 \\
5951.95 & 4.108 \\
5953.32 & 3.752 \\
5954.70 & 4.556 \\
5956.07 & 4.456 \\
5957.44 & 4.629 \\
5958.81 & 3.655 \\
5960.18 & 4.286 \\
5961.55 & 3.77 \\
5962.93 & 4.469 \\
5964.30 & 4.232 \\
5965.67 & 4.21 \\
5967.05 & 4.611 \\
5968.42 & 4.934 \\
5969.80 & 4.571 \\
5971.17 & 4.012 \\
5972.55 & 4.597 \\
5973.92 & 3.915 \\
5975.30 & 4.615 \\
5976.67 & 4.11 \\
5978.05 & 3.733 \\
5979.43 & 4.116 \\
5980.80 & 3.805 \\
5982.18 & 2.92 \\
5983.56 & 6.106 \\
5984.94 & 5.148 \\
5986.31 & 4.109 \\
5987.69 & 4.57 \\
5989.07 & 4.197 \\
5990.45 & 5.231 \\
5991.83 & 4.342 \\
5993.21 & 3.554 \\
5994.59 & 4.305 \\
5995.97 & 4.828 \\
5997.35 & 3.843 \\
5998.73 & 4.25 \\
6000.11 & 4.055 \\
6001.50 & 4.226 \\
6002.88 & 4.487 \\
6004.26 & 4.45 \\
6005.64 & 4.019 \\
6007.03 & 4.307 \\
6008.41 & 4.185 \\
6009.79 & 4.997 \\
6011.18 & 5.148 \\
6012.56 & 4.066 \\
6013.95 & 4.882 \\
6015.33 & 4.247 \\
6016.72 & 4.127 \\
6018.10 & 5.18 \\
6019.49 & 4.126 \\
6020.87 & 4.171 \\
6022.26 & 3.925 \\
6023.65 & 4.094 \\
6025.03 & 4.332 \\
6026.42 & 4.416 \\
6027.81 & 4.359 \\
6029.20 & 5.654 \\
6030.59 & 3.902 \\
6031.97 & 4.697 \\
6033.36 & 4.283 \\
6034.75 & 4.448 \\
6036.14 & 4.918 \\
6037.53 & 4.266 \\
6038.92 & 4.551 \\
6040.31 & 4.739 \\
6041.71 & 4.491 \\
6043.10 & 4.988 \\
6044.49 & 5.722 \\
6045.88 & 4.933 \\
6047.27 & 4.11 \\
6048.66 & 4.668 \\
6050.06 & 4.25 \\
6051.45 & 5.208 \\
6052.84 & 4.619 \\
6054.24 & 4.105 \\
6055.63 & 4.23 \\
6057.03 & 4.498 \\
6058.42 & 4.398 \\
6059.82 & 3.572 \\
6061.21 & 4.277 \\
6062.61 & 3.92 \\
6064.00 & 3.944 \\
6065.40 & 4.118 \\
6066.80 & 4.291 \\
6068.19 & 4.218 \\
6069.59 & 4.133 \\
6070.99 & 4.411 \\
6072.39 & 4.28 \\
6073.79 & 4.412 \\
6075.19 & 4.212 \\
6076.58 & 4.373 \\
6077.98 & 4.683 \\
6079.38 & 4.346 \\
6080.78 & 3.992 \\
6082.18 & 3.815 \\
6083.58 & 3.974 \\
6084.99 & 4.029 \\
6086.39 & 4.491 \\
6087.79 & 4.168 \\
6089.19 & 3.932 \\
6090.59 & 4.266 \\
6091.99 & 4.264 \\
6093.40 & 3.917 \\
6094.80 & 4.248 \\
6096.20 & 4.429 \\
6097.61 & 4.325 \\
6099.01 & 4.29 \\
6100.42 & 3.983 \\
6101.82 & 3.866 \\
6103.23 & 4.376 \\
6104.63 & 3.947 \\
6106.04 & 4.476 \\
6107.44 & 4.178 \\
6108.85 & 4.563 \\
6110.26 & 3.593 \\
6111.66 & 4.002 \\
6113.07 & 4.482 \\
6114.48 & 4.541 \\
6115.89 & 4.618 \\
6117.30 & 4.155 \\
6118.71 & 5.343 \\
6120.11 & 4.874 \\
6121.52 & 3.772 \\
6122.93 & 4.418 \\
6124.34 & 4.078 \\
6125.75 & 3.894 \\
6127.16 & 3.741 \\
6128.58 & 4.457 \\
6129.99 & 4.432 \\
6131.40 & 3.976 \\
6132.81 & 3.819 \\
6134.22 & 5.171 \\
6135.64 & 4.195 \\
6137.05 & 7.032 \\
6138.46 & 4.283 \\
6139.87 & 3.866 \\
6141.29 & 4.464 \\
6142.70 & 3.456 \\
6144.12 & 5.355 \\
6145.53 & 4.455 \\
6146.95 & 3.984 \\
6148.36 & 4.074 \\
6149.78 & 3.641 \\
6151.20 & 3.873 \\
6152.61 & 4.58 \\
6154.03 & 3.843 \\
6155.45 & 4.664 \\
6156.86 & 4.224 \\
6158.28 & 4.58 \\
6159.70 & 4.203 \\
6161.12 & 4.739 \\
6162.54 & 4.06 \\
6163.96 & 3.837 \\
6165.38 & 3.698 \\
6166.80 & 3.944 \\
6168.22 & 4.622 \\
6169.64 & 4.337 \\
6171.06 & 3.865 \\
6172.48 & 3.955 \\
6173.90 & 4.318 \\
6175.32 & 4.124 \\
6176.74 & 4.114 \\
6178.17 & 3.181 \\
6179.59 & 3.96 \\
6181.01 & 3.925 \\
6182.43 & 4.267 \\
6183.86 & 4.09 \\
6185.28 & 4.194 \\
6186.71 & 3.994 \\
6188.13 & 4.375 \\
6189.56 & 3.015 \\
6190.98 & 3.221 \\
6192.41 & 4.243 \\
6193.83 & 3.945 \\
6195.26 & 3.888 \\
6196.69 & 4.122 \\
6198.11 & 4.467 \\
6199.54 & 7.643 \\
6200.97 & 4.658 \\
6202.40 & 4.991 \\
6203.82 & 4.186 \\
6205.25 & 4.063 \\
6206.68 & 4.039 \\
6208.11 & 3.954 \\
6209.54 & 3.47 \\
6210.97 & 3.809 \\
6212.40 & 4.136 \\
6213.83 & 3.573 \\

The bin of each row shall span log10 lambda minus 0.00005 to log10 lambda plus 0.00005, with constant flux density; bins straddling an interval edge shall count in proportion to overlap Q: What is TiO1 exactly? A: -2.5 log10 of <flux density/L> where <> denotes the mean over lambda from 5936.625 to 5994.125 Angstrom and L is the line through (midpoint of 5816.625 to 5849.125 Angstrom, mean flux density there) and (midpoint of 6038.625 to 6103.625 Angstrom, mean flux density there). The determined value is 0.03 mag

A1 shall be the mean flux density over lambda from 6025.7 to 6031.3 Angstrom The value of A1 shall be 4.58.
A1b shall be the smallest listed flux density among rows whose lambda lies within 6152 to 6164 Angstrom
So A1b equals 3.837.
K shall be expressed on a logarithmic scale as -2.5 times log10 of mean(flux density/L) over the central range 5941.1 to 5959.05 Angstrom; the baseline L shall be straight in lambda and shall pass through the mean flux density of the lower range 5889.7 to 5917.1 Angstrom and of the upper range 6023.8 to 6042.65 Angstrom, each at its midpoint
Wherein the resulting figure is -0.128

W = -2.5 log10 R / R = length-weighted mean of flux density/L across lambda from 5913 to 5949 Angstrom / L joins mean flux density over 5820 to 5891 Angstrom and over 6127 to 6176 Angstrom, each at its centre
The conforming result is 0.07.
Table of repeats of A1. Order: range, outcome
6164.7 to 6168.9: 4.09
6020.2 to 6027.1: 4.19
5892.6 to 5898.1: 3.28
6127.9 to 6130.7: 4.45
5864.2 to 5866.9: 4.41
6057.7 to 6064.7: 4.03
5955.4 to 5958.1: 4.54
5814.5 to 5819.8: 4.29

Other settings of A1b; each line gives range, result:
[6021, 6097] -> 3.572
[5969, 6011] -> 2.92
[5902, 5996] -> 0.7537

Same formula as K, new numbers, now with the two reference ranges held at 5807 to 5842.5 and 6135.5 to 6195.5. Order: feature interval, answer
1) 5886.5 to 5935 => 0.212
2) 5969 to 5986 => 0.018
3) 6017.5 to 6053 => -0.065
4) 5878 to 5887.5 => 0.080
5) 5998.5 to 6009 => 0.025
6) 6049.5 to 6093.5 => 0.009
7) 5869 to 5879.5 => 0.064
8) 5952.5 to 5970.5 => 0.020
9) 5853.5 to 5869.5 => 0.056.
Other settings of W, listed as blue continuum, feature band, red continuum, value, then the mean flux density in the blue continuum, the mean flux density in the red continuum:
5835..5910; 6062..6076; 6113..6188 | 0.003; 4.1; 4.26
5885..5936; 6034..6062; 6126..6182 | -0.142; 3.68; 4.23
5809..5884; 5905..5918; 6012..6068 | 0.274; 4.45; 4.44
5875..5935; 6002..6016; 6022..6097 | -0.078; 3.77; 4.36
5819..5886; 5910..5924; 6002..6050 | 0.194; 4.48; 4.52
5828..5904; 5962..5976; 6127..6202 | -0.045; 4.21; 4.25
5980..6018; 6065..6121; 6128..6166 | 0.023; 4.4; 4.33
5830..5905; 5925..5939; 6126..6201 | -0.063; 4.18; 4.24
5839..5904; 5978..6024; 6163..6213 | -0.060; 4.12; 4.13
